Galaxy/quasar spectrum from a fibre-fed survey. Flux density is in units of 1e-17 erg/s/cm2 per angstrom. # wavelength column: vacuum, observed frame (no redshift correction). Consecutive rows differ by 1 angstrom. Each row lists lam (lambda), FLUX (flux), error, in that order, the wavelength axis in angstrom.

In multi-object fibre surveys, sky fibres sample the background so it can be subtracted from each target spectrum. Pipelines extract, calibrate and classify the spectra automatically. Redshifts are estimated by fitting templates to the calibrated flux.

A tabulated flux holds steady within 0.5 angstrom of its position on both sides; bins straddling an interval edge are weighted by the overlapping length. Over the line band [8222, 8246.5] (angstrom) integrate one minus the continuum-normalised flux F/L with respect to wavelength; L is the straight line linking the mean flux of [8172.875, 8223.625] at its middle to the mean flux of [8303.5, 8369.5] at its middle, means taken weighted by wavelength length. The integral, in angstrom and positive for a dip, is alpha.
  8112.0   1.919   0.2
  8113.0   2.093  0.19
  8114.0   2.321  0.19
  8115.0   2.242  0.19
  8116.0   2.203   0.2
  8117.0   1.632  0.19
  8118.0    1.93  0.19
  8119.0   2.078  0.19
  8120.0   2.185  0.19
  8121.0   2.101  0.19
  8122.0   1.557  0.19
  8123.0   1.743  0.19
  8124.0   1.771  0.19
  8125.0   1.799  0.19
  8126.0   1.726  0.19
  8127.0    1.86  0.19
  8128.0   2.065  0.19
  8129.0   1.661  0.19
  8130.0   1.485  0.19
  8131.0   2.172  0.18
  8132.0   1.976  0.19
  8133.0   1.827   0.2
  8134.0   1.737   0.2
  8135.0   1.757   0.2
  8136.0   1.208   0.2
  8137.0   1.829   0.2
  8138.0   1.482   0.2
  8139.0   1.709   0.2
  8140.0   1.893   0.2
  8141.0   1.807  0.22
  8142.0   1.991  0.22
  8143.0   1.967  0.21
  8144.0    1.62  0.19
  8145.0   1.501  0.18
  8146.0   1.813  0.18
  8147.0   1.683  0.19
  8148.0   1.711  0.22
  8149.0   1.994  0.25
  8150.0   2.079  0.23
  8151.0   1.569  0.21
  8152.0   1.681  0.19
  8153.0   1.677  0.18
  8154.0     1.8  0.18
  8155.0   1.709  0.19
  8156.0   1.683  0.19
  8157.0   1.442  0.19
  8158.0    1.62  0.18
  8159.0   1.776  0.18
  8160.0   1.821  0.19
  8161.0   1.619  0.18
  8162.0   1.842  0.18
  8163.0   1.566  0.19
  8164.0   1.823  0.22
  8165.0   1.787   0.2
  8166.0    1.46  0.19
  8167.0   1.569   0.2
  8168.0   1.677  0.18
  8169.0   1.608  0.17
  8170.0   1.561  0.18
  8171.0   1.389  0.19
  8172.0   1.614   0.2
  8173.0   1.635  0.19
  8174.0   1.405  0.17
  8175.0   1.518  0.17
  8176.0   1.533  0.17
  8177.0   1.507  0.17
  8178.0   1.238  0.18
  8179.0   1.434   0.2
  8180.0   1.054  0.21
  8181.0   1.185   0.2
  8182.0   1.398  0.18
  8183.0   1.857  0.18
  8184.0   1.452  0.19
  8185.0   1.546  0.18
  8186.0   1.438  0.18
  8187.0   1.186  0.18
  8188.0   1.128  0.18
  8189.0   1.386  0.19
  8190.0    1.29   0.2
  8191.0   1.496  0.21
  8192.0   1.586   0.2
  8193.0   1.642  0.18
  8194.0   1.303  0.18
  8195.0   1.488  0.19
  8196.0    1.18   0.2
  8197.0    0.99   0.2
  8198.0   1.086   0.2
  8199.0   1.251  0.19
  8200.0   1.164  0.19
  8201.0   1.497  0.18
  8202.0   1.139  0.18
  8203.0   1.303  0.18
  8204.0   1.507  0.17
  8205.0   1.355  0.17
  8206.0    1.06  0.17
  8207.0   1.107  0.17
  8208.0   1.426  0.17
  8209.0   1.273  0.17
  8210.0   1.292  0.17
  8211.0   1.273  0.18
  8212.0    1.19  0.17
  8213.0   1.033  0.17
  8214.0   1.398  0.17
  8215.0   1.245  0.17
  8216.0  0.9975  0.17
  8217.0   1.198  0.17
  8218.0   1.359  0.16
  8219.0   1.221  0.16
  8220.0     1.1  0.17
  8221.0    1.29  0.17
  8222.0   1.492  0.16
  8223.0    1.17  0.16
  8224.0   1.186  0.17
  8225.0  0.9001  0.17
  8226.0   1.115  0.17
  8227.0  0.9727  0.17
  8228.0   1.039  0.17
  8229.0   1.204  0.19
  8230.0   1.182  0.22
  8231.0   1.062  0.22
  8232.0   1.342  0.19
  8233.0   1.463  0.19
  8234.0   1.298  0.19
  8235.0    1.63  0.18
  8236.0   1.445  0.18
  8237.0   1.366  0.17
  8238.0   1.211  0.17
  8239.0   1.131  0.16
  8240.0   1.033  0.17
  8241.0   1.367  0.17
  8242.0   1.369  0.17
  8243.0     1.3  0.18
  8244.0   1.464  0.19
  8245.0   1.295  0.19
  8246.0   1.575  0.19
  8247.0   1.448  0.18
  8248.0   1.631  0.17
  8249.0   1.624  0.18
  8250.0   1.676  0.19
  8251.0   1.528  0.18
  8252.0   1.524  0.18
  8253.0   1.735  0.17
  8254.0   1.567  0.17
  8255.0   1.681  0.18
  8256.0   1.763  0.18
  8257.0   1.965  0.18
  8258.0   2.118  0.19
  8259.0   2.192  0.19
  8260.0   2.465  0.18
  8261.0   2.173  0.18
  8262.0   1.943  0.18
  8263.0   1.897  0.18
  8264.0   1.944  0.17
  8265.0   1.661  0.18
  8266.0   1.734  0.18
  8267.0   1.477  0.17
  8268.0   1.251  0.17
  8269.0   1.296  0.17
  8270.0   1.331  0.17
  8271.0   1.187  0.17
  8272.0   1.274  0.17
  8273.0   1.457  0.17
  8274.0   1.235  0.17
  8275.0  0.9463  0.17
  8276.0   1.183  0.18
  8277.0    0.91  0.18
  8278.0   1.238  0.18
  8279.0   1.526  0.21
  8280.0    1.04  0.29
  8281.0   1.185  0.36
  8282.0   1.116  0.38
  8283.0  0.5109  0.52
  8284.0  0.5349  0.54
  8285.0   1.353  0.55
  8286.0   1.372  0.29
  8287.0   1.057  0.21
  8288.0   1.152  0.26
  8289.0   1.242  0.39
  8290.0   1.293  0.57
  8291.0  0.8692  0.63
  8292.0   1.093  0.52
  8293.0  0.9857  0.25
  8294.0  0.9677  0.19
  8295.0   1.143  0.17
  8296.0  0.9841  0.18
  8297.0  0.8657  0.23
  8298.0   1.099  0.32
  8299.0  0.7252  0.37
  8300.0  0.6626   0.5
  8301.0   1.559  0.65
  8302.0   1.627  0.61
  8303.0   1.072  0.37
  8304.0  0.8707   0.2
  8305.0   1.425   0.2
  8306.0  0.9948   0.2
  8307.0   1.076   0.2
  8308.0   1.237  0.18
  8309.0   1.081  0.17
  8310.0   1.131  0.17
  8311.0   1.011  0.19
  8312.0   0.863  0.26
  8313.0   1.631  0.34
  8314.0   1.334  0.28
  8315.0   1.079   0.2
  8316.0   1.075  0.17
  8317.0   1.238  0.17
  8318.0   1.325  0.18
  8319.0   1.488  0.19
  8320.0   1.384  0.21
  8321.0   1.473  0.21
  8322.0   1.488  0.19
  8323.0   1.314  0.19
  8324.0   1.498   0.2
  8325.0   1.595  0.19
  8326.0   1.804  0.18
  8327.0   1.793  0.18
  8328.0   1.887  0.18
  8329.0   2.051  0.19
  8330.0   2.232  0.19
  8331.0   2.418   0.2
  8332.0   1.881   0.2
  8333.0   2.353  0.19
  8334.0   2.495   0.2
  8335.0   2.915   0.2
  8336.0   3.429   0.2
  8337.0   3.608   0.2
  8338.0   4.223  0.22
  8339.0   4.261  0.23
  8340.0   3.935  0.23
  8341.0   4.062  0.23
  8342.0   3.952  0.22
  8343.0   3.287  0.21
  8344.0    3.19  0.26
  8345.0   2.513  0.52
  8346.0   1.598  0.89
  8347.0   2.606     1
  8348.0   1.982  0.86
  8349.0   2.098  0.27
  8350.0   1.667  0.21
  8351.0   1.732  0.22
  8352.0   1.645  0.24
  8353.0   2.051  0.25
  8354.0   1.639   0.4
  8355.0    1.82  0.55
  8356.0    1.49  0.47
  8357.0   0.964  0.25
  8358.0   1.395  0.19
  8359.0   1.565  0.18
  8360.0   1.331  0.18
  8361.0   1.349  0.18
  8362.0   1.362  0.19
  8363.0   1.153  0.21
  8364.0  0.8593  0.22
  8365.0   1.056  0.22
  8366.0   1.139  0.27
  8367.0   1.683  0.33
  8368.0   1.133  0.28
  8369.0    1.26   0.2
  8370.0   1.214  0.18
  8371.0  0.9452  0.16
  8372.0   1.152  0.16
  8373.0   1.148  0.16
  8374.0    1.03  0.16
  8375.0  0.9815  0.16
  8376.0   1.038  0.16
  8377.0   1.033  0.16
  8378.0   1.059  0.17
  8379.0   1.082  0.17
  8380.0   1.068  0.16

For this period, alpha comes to 3.3 angstrom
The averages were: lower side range 1.32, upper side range 1.86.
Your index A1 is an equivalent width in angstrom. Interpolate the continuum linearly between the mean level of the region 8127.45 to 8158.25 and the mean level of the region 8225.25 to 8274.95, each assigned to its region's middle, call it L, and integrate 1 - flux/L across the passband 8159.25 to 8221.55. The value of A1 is 9.53 angstrom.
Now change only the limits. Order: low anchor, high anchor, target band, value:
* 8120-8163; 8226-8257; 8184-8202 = 2.80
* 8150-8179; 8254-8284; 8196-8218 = 4.72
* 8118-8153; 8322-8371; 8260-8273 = 2.27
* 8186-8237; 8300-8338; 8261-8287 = 3.01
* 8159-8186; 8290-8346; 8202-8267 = 9.08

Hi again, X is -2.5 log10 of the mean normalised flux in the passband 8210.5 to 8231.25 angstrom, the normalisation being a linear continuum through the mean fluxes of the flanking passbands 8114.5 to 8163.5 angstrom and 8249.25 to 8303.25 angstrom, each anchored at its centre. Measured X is 0.290 mag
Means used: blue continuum 1.79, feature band 1.17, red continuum 1.36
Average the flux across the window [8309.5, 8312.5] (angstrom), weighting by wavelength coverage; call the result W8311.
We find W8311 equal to 1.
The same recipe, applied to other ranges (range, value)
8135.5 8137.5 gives 1.52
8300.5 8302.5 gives 1.59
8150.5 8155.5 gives 1.69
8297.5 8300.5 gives 0.829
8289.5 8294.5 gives 1.04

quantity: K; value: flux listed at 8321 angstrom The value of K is 1.473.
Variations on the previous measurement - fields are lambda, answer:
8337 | 3.608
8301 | 1.559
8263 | 1.897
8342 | 3.952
